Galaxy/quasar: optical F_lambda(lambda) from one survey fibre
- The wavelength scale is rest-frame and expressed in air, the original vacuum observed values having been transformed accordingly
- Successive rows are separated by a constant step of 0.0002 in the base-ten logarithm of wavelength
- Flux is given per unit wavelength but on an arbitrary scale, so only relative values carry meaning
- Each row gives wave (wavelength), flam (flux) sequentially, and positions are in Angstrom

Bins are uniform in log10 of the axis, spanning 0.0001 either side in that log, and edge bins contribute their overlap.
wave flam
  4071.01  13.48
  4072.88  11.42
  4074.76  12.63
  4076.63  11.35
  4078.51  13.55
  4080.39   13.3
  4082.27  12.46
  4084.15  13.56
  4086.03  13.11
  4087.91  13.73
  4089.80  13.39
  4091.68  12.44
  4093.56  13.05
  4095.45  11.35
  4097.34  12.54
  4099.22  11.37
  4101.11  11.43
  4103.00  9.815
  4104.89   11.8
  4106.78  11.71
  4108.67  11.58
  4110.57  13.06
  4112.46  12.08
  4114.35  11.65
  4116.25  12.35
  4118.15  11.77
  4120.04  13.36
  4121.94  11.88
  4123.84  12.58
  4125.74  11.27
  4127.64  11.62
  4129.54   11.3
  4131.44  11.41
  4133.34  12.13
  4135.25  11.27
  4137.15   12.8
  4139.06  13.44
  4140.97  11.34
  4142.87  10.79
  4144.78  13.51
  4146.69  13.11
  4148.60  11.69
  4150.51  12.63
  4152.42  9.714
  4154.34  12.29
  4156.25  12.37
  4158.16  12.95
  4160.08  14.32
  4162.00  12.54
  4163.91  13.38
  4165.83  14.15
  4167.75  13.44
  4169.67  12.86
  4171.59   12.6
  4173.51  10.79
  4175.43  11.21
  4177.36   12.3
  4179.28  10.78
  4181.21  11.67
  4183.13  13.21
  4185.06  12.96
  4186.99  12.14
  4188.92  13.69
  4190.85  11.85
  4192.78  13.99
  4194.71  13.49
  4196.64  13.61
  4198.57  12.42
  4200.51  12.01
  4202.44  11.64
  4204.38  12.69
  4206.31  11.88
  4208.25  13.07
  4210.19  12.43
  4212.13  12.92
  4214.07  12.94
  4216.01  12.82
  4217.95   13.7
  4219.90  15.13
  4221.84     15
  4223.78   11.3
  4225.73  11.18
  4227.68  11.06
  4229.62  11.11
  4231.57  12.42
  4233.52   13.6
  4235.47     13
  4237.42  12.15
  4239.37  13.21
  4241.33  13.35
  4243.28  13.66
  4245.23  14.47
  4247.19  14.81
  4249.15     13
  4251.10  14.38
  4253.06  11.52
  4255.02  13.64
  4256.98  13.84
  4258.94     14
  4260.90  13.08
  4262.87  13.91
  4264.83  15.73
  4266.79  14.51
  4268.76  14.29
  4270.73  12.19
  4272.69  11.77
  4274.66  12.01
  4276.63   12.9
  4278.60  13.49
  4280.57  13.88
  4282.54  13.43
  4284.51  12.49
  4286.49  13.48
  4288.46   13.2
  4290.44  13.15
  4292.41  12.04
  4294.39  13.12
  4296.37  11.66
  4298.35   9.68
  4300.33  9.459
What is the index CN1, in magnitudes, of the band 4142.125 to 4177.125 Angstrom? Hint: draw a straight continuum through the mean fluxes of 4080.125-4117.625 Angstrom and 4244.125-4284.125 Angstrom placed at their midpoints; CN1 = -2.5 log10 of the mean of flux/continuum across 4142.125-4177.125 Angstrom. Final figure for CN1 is 0.02 mag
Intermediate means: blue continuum 12.3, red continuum 13.5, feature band 12.5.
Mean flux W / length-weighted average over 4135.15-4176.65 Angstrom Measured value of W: 12.4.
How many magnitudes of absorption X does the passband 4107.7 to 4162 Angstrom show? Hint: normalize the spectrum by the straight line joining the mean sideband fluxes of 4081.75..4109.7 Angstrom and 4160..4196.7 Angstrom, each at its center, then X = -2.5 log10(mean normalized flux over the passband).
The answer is 0.025 mag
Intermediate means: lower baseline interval 12.2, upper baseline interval 12.7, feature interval 12.2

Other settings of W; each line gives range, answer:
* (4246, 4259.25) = 13.6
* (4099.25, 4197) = 12.3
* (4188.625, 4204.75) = 12.8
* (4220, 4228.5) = 12.5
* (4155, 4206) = 12.6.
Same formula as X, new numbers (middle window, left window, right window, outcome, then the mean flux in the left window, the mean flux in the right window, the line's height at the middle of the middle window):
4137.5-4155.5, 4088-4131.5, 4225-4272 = 0.022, 12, 13.3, 12.3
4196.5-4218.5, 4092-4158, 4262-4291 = 0.009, 12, 13.4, 12.7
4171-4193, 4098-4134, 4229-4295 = 0.024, 11.8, 13.3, 12.5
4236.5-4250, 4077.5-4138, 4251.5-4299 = -0.050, 12.2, 13.1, 12.9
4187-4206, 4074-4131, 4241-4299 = 0.003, 12.2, 13.2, 12.8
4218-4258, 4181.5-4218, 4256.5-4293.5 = -0.004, 12.8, 13.3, 13.1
